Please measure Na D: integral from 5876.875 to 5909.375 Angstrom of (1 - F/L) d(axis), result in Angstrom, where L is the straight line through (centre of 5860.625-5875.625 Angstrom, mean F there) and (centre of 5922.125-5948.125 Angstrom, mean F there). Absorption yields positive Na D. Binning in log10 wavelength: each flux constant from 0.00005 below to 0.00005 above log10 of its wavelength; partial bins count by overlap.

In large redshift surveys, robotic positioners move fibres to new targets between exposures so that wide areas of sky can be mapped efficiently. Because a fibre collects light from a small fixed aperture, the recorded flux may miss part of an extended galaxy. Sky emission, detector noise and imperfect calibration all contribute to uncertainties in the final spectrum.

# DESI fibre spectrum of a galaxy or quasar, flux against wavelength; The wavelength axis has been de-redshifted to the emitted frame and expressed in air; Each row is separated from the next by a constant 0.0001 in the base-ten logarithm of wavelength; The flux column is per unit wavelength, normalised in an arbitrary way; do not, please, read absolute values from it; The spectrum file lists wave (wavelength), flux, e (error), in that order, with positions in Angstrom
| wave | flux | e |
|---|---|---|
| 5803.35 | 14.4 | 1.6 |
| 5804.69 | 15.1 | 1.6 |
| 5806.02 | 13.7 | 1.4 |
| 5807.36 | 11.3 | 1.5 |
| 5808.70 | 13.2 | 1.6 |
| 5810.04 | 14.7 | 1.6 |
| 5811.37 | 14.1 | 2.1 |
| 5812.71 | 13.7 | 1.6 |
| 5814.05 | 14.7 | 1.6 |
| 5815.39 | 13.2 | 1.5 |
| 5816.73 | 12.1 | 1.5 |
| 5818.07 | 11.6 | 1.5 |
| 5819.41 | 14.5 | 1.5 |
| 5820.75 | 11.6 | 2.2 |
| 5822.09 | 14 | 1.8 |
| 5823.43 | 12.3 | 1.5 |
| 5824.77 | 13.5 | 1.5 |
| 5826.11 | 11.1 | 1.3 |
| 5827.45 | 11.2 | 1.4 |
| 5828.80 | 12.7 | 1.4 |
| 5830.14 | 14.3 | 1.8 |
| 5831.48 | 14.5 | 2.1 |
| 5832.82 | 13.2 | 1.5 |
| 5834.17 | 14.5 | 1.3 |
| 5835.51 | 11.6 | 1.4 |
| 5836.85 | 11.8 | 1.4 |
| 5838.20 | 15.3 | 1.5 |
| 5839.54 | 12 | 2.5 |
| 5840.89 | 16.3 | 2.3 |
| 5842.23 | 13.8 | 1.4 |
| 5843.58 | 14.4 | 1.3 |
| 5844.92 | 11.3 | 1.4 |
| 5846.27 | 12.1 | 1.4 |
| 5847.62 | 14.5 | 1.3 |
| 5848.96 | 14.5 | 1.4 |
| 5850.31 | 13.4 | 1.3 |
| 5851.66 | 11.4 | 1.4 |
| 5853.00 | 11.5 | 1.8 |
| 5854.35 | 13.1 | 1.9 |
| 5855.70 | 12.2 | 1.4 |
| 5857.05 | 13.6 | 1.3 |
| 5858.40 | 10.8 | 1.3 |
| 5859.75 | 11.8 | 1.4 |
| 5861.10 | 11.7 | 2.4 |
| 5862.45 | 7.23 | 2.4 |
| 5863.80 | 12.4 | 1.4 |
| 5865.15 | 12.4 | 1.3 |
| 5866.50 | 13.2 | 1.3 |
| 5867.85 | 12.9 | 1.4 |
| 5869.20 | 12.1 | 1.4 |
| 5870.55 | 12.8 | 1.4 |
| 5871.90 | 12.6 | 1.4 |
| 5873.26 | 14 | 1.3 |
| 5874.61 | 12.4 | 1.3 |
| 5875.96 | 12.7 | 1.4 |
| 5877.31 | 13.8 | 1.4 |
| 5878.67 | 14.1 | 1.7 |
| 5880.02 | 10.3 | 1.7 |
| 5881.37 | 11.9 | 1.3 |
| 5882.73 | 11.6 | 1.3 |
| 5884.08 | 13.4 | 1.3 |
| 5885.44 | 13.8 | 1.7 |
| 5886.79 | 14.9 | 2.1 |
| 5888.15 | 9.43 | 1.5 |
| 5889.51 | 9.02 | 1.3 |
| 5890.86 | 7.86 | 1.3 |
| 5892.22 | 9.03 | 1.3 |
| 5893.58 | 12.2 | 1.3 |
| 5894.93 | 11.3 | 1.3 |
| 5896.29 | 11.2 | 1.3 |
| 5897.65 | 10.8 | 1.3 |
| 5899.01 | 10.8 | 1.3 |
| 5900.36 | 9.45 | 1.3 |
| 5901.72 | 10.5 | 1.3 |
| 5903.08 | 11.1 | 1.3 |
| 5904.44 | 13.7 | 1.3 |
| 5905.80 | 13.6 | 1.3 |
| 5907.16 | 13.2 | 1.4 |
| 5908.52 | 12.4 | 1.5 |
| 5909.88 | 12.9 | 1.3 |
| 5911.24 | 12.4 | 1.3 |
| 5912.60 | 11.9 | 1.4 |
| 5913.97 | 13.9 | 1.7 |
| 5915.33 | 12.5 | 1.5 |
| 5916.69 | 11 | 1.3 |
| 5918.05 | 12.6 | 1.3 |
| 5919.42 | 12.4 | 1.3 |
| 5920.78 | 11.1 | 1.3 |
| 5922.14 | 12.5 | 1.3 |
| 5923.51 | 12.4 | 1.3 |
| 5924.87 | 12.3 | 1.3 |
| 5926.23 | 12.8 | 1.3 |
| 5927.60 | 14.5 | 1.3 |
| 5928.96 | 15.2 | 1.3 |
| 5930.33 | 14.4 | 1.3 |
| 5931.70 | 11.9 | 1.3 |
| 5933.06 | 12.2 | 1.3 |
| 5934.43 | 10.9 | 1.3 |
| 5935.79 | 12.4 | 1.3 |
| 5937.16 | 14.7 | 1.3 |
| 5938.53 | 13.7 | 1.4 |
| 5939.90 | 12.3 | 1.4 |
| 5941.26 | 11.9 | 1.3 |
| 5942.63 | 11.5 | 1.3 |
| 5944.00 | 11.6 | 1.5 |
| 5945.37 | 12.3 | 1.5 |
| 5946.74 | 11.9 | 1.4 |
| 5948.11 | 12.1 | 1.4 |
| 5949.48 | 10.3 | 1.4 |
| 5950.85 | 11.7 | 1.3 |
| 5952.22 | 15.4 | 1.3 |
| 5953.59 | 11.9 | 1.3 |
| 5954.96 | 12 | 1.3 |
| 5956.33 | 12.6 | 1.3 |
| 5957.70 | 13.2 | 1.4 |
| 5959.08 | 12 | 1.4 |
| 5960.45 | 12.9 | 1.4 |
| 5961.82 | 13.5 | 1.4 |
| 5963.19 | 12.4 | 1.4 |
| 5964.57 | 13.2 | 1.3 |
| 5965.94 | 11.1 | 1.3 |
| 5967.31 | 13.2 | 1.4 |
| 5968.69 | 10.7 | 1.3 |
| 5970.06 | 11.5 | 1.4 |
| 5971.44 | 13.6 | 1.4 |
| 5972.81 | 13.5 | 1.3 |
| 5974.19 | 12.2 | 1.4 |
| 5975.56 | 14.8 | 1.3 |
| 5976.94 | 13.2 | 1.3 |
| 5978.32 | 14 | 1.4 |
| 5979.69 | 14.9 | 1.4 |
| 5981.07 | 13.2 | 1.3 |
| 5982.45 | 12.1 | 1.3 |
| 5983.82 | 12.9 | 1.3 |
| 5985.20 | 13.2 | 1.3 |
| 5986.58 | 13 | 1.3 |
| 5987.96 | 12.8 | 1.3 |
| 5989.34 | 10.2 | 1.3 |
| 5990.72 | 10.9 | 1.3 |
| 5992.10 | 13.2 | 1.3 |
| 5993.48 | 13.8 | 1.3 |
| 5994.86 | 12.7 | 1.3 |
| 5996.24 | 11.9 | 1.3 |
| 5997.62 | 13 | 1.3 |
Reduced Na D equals 1.9 Angstrom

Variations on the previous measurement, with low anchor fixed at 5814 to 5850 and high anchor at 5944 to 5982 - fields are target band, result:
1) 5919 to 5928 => 0.23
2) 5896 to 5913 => 1.39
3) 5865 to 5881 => 0.32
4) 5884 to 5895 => 1.59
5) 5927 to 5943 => -0.24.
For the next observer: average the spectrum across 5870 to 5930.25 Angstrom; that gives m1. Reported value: 12.2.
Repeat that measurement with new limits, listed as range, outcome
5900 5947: 12.5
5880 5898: 11.2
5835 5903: 12.1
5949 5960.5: 12.5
